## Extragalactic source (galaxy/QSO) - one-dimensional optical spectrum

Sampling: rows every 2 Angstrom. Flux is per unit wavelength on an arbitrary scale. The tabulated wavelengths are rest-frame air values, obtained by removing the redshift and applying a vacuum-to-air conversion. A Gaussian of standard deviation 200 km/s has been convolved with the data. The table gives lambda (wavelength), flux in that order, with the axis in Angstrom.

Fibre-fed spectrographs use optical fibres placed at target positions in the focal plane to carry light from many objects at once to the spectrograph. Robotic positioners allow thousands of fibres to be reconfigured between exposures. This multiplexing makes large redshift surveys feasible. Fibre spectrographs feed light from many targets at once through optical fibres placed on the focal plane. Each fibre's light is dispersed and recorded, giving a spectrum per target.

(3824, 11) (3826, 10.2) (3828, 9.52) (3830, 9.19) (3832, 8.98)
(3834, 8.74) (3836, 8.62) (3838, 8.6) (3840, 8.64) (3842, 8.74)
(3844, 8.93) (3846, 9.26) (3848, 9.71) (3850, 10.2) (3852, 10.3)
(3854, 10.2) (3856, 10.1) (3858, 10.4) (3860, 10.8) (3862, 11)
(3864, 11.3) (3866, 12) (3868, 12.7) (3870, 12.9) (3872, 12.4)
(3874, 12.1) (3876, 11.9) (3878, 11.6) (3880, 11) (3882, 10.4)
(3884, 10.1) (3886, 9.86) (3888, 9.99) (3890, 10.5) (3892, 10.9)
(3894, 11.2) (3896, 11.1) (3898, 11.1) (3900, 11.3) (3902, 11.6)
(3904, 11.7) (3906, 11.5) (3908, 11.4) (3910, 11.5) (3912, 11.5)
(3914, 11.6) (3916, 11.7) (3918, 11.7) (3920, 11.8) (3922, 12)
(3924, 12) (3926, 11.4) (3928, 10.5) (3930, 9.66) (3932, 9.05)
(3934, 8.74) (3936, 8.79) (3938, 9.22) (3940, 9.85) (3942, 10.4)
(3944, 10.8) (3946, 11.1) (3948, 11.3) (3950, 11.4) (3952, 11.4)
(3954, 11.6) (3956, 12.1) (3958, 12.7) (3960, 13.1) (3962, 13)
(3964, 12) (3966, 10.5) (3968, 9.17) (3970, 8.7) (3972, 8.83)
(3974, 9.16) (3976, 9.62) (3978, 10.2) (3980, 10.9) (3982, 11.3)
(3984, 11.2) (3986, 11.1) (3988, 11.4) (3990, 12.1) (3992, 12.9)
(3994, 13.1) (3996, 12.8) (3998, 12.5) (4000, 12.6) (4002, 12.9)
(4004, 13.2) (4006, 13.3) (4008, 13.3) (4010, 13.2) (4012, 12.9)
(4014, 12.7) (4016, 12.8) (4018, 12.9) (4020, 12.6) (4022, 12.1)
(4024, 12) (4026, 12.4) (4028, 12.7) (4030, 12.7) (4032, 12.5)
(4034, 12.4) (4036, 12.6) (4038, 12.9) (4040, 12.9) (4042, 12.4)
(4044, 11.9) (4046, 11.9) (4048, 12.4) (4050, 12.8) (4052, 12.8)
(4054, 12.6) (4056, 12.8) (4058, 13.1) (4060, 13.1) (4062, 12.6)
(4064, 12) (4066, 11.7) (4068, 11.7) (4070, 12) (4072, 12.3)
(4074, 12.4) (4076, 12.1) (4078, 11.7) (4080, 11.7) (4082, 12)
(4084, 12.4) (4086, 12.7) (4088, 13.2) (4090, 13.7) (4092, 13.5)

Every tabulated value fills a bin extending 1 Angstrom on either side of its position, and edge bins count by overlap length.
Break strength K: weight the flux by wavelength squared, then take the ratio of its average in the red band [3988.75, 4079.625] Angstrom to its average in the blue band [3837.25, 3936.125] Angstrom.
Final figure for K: 1.25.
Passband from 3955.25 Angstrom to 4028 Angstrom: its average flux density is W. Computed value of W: 11.9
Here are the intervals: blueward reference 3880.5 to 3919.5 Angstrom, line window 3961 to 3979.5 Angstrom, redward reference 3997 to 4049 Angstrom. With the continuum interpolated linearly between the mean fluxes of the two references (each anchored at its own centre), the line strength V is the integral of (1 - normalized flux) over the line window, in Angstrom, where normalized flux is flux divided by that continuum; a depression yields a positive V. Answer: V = 2.8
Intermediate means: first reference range 11.1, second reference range 12.6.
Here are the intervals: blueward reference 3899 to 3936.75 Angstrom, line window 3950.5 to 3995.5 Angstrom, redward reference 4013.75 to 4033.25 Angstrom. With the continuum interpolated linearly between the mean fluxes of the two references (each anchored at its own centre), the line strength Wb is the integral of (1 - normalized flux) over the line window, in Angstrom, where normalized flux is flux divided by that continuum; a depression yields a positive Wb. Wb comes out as 2.3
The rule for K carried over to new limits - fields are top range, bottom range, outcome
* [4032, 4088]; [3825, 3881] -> 1.33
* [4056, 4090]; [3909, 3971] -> 1.20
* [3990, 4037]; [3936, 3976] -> 1.22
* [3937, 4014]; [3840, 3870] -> 1.17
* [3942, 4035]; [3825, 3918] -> 1.18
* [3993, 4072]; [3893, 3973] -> 1.20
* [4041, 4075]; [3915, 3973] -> 1.21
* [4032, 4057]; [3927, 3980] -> 1.25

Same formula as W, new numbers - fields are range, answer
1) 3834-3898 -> 10.5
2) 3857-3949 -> 11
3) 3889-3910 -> 11.2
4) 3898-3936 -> 11.1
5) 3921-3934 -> 10.6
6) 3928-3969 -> 10.8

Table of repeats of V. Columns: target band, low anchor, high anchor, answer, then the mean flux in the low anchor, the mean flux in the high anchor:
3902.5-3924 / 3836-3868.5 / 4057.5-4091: -1.88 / 10.1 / 12.4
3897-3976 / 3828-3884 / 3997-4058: 3.48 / 10.4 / 12.7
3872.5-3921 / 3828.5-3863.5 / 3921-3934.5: -4.98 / 9.58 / 10.5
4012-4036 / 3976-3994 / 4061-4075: -1.69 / 11.4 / 12.1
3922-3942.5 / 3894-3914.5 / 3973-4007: 2.64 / 11.4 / 11.8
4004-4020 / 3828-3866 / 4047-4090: -1.74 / 9.71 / 12.4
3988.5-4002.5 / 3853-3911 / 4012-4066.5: -0.55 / 11.2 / 12.5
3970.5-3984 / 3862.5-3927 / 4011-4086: 2.17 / 11.4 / 12.4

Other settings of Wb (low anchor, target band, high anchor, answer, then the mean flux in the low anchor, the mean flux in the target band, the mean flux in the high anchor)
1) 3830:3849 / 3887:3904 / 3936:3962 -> -1.5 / 8.93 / 11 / 11.2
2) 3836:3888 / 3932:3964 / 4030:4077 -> 1.1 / 10.6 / 11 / 12.4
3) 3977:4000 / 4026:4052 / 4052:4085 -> -0.9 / 11.8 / 12.5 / 12.3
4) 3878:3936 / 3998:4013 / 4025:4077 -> -1.3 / 10.9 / 13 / 12.5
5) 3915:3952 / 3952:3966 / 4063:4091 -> -1.6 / 10.7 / 12.2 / 12.3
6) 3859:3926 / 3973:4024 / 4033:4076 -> -0.1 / 11.4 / 12.1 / 12.4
